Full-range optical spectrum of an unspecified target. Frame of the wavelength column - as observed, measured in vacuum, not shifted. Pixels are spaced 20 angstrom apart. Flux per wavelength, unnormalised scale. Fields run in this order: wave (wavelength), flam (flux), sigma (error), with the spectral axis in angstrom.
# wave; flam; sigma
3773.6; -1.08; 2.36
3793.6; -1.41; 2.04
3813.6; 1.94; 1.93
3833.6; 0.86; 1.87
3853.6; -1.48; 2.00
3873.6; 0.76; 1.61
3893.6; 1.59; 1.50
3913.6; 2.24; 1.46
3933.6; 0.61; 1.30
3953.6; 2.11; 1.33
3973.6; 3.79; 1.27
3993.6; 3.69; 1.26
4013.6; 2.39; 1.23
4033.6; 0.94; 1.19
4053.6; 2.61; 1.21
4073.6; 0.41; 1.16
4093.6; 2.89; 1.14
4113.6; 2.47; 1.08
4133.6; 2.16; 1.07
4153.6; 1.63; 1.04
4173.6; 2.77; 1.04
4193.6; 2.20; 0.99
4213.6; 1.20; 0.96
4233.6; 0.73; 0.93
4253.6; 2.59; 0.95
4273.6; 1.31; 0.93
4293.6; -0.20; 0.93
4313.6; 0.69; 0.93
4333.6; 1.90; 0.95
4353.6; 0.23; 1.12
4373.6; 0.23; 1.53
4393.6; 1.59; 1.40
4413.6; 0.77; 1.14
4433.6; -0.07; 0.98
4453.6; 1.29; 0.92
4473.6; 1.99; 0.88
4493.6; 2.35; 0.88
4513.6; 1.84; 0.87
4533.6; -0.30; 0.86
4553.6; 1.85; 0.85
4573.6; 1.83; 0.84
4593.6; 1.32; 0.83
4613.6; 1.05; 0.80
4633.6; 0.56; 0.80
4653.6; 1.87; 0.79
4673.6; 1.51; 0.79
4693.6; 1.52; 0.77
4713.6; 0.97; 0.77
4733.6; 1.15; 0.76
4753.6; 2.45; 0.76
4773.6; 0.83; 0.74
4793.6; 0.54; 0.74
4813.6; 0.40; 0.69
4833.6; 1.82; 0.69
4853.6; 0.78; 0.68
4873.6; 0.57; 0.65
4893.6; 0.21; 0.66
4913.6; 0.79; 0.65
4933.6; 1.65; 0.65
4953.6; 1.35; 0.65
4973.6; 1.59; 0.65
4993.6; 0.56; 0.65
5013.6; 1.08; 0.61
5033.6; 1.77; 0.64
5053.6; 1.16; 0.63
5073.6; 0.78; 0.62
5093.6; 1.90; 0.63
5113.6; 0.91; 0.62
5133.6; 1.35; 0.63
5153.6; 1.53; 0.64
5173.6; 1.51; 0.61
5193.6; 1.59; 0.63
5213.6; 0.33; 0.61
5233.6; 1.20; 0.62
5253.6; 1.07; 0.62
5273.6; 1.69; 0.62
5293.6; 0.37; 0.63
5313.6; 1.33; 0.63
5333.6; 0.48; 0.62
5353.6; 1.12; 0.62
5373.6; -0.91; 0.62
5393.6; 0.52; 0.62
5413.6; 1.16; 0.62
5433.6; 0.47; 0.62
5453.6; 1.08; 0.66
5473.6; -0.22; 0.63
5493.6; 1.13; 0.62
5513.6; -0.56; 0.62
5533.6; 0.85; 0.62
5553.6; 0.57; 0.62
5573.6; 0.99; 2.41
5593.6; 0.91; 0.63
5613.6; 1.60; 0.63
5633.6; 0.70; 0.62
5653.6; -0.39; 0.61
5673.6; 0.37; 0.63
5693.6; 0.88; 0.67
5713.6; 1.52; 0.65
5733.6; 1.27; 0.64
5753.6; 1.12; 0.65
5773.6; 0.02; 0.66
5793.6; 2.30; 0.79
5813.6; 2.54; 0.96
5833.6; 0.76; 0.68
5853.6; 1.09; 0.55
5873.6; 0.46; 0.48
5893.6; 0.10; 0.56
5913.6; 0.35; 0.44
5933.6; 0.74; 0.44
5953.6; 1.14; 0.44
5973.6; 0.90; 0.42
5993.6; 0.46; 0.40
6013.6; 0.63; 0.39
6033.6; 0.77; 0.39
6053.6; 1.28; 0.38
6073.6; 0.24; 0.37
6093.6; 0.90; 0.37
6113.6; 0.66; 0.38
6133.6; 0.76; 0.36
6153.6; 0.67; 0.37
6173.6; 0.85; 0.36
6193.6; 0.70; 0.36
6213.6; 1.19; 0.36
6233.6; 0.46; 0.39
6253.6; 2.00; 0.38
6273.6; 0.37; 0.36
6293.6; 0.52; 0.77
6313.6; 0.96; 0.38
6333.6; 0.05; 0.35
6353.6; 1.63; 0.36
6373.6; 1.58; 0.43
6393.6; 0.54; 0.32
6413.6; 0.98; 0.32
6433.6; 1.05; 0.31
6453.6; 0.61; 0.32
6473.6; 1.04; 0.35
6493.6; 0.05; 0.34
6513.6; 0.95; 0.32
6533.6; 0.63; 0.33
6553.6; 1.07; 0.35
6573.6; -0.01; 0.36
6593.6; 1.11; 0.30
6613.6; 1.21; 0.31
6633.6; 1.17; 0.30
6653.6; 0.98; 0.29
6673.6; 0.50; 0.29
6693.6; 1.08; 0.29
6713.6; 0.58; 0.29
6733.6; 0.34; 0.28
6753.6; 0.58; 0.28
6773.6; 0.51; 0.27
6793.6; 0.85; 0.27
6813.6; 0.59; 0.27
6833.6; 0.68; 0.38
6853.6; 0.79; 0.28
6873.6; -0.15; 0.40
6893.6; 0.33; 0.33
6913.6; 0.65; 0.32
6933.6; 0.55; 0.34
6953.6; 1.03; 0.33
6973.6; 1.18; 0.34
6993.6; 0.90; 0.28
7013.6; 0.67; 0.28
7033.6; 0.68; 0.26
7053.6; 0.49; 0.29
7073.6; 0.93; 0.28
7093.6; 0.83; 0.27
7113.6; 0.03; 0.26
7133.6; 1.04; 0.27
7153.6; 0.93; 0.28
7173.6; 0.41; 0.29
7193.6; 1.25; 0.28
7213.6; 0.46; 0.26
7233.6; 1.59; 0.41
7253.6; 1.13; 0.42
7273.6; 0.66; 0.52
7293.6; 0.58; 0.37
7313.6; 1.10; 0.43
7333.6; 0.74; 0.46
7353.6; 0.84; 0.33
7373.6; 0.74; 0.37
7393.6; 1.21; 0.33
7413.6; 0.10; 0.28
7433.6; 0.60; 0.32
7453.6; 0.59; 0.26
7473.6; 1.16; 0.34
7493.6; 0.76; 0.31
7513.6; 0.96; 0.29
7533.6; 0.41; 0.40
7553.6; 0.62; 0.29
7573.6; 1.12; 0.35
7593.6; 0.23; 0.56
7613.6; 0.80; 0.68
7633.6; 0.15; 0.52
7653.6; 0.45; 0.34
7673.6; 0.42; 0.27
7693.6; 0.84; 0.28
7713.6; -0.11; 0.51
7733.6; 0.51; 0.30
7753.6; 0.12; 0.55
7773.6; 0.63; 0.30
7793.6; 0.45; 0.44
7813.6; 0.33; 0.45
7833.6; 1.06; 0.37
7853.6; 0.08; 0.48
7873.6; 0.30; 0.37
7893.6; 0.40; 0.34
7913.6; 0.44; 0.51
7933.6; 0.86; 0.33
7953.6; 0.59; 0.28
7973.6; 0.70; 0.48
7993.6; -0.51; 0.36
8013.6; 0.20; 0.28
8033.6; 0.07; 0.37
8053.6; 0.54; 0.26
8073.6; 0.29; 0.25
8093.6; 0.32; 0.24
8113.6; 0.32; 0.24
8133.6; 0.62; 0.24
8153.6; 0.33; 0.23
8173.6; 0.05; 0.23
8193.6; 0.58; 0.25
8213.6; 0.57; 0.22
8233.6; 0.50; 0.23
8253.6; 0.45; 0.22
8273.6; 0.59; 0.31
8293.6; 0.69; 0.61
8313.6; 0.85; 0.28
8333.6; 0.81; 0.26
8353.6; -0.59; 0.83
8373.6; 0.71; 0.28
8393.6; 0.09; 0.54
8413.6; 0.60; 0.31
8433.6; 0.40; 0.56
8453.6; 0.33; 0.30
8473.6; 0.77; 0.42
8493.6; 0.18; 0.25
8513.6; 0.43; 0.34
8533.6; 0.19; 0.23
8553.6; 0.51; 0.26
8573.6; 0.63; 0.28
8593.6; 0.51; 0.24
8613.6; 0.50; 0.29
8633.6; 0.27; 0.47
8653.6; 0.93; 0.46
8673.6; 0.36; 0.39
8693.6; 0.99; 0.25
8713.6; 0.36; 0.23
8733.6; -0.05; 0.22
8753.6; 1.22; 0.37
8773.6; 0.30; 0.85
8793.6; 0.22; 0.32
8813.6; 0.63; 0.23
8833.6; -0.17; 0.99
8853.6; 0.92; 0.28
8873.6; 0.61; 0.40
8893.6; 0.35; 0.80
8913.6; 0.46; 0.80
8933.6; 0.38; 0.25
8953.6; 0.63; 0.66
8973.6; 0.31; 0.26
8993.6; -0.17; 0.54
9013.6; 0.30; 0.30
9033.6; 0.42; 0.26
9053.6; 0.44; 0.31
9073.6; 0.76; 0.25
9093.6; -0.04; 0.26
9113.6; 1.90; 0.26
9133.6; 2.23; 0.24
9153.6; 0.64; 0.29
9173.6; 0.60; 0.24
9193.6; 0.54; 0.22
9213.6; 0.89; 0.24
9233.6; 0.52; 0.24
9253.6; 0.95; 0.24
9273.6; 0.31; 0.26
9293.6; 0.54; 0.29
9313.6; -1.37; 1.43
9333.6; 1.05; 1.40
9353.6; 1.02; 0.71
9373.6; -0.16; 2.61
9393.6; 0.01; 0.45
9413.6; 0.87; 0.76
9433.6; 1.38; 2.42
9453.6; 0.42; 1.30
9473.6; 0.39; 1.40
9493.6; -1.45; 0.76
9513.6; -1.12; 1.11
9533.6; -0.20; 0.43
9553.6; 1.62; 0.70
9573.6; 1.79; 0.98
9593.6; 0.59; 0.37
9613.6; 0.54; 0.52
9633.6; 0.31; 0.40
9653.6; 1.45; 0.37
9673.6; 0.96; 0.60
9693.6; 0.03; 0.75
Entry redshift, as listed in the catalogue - 1.447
